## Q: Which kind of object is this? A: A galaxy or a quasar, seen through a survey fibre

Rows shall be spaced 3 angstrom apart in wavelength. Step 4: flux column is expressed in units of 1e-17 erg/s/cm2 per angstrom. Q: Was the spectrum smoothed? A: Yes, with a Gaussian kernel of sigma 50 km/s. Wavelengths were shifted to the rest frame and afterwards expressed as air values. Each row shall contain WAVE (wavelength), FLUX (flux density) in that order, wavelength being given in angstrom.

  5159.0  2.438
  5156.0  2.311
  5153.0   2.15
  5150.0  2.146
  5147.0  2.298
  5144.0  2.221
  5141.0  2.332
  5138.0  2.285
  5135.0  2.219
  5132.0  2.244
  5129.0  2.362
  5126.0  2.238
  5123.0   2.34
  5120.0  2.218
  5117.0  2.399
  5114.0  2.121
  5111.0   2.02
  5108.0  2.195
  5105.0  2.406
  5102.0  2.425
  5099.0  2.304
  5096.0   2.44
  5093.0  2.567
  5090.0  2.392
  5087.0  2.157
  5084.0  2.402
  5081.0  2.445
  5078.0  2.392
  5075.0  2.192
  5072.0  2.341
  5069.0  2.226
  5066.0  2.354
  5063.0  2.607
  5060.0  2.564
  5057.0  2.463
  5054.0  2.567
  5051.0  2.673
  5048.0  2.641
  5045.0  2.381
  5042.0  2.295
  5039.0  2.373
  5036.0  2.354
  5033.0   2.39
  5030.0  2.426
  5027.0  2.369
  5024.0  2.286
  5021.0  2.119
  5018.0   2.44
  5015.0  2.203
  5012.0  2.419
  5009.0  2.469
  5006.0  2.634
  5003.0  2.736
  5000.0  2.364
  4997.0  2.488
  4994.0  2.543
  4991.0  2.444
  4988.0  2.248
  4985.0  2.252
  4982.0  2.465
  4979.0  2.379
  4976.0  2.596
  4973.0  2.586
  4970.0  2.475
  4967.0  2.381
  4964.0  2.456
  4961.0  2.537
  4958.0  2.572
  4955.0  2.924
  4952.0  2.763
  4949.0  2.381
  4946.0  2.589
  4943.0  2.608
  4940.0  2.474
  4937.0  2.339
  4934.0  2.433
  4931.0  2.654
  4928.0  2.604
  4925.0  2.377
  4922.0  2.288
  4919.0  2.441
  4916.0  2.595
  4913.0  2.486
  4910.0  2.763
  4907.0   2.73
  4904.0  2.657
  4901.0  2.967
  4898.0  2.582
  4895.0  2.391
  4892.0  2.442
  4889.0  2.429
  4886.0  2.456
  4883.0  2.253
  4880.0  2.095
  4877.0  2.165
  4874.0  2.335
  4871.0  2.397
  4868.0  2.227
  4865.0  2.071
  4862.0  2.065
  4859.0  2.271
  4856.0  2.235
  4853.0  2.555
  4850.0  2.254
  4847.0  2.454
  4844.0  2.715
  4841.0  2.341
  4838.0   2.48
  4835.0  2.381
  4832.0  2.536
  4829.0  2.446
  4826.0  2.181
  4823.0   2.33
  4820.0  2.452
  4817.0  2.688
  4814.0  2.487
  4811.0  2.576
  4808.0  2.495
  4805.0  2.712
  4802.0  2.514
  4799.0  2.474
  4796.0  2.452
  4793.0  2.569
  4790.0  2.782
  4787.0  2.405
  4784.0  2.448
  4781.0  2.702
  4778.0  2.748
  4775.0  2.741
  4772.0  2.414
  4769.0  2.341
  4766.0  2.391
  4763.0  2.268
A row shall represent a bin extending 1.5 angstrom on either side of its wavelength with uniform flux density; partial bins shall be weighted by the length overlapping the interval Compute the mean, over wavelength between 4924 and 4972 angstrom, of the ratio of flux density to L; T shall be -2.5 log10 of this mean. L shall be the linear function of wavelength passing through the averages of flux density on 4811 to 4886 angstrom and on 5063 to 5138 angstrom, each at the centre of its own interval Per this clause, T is -0.09 mag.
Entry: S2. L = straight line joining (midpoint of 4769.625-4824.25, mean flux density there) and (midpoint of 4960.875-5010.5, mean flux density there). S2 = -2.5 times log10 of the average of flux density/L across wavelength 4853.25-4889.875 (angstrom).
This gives 0.12 mag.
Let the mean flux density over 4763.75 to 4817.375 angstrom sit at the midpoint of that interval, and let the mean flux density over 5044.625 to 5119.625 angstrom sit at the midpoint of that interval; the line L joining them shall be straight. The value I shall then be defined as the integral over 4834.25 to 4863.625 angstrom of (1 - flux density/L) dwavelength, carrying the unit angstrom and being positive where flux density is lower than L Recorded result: 1.63 angstrom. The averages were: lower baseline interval 2.55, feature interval 2.37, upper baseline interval 2.38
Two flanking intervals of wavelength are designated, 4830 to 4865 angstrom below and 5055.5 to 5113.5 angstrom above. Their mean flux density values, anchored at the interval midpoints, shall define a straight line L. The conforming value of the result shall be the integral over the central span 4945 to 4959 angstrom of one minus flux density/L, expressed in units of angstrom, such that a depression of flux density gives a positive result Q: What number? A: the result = -1.7 angstrom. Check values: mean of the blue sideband 2.38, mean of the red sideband 2.36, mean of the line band 2.65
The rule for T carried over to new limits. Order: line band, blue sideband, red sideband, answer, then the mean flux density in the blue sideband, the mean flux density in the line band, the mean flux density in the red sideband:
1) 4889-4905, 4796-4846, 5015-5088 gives -0.06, 2.49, 2.59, 2.39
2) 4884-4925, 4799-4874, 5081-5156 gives -0.07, 2.41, 2.55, 2.29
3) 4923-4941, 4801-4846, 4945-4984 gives 0.02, 2.49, 2.47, 2.54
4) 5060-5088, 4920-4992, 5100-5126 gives -0.02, 2.49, 2.36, 2.26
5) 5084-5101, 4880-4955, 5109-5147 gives -0.04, 2.53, 2.38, 2.25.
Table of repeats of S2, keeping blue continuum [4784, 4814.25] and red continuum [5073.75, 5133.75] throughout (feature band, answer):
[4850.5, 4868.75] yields 0.119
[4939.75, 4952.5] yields -0.054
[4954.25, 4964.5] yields -0.084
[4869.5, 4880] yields 0.099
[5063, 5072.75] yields -0.005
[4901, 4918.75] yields -0.084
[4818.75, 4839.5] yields 0.053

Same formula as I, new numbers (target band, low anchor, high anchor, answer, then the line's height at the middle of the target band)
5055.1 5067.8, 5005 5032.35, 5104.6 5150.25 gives -0.93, 2.32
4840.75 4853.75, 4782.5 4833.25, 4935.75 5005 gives 0.17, 2.5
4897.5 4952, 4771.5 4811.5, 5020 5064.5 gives -1.21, 2.5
